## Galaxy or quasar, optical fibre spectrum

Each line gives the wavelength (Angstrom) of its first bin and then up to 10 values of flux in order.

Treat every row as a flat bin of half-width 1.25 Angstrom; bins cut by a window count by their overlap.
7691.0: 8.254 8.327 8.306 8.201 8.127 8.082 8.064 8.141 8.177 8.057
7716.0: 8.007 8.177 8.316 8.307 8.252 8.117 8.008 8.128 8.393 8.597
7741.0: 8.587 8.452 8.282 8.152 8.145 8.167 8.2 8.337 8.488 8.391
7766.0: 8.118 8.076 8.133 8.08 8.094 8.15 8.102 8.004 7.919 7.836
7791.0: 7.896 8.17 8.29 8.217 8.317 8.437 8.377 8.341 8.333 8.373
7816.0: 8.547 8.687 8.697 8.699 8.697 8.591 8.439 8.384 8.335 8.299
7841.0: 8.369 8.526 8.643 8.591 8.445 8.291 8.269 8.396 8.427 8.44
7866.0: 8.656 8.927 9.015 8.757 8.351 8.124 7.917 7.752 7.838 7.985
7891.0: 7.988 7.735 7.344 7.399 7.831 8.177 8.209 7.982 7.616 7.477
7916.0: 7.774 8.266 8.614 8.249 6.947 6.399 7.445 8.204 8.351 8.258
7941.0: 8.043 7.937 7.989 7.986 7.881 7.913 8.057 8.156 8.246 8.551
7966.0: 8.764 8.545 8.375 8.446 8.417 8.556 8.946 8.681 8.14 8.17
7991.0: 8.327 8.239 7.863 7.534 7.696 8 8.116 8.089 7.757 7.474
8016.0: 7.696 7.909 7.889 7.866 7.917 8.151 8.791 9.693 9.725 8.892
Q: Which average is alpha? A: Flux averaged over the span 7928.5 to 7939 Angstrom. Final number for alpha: 7.85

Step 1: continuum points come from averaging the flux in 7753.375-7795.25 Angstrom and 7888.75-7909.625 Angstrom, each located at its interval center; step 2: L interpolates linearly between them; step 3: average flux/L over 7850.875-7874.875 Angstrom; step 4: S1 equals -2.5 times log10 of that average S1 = -0.08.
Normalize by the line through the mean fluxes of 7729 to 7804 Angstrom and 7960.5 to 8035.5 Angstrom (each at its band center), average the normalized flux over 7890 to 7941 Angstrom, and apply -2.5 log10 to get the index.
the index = 0.06 mag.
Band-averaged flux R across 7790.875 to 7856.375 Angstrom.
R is 8.43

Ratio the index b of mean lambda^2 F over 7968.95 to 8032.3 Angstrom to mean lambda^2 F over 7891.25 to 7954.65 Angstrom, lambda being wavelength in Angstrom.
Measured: 1.06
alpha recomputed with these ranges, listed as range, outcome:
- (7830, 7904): 8.26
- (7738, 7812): 8.22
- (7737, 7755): 8.34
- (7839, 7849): 8.51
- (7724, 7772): 8.27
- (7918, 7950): 7.89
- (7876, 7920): 7.87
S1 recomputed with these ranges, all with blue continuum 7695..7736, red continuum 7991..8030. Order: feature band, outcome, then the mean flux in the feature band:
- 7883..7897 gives 0.03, 7.78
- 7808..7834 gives -0.06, 8.54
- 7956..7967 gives -0.06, 8.38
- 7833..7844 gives -0.04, 8.37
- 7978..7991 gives -0.07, 8.48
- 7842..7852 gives -0.07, 8.55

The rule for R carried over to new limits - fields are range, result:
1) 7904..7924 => 8.02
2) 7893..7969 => 7.94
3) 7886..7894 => 7.91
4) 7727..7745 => 8.32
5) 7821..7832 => 8.62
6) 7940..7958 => 7.98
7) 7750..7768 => 8.26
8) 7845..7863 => 8.43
